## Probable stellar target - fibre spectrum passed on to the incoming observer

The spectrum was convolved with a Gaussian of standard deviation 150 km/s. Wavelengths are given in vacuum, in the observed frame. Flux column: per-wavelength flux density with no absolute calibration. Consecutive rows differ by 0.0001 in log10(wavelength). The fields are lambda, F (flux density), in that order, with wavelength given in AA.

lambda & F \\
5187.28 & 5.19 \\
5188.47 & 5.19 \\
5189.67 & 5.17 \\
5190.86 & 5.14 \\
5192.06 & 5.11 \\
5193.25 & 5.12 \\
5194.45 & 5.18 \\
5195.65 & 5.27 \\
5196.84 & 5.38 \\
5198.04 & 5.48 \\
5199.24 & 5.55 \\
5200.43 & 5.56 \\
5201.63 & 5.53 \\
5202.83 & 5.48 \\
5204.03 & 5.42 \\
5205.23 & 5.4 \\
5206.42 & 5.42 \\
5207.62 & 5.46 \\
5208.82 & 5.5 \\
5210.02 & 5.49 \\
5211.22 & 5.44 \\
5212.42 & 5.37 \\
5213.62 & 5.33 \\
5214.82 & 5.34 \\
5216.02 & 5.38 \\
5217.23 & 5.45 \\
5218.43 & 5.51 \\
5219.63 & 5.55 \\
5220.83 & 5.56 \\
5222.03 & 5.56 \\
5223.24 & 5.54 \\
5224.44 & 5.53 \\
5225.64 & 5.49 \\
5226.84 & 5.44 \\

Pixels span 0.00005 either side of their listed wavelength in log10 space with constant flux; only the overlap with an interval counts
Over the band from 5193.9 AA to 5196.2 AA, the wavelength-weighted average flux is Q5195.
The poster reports 5.22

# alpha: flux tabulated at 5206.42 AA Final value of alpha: 5.42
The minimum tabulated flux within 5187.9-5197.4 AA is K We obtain 5.11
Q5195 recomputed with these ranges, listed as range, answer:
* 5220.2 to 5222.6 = 5.57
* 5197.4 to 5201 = 5.53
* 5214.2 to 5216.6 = 5.36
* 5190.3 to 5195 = 5.13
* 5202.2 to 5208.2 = 5.44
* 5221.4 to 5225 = 5.54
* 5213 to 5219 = 5.4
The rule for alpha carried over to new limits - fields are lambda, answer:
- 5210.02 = 5.49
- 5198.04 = 5.48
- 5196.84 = 5.38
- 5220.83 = 5.56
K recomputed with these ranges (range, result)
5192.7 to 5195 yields 5.12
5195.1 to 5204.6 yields 5.27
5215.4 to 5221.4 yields 5.38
